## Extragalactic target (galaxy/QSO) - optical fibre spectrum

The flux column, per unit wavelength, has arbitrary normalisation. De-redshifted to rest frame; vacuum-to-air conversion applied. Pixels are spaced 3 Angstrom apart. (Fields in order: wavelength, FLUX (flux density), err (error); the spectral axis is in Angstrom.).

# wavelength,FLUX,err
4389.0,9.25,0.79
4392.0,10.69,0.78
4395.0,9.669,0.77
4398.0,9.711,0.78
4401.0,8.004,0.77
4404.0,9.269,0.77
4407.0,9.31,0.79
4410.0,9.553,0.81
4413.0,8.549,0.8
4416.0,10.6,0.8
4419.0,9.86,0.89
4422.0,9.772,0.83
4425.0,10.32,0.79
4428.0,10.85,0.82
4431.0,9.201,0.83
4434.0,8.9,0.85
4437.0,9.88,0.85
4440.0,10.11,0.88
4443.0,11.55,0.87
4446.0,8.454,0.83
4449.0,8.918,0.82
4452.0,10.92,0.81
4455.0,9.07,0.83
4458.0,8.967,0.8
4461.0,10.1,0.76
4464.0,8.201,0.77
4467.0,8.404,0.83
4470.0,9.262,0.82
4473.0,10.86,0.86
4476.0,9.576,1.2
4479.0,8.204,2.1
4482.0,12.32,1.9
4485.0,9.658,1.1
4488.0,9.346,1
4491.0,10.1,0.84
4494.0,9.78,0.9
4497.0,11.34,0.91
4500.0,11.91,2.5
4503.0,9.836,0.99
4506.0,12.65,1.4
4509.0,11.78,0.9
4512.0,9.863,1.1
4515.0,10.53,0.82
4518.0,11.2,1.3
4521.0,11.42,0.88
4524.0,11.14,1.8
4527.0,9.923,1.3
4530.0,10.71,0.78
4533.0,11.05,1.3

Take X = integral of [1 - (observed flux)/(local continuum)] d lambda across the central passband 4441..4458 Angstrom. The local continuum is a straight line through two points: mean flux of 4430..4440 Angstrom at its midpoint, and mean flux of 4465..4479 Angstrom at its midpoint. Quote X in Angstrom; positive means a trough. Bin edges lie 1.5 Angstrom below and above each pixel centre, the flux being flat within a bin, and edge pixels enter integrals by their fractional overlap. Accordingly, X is -0.6 Angstrom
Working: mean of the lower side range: 9.45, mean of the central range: 9.72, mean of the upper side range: 9.34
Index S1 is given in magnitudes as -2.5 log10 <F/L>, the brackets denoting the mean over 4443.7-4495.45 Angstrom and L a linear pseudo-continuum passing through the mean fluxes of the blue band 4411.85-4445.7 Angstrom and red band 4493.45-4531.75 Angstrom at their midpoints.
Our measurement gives 0.09 mag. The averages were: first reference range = 9.92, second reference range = 11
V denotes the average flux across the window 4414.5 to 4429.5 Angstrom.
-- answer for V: 10.3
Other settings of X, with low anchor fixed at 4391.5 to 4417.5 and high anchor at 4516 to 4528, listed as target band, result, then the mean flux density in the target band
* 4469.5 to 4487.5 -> 0.7 Angstrom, 9.98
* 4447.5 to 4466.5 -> 1.5 Angstrom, 9.31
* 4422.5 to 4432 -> -0.4 Angstrom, 10.1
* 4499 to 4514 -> -0.6 Angstrom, 11.2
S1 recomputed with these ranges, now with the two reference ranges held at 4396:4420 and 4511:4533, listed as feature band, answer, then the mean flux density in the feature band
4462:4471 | 0.161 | 8.67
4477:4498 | 0.026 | 10.1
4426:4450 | -0.006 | 9.76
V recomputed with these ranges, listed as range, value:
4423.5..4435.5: 9.82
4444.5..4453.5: 9.43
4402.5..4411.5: 9.38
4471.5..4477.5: 10.2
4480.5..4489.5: 10.4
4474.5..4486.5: 9.94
